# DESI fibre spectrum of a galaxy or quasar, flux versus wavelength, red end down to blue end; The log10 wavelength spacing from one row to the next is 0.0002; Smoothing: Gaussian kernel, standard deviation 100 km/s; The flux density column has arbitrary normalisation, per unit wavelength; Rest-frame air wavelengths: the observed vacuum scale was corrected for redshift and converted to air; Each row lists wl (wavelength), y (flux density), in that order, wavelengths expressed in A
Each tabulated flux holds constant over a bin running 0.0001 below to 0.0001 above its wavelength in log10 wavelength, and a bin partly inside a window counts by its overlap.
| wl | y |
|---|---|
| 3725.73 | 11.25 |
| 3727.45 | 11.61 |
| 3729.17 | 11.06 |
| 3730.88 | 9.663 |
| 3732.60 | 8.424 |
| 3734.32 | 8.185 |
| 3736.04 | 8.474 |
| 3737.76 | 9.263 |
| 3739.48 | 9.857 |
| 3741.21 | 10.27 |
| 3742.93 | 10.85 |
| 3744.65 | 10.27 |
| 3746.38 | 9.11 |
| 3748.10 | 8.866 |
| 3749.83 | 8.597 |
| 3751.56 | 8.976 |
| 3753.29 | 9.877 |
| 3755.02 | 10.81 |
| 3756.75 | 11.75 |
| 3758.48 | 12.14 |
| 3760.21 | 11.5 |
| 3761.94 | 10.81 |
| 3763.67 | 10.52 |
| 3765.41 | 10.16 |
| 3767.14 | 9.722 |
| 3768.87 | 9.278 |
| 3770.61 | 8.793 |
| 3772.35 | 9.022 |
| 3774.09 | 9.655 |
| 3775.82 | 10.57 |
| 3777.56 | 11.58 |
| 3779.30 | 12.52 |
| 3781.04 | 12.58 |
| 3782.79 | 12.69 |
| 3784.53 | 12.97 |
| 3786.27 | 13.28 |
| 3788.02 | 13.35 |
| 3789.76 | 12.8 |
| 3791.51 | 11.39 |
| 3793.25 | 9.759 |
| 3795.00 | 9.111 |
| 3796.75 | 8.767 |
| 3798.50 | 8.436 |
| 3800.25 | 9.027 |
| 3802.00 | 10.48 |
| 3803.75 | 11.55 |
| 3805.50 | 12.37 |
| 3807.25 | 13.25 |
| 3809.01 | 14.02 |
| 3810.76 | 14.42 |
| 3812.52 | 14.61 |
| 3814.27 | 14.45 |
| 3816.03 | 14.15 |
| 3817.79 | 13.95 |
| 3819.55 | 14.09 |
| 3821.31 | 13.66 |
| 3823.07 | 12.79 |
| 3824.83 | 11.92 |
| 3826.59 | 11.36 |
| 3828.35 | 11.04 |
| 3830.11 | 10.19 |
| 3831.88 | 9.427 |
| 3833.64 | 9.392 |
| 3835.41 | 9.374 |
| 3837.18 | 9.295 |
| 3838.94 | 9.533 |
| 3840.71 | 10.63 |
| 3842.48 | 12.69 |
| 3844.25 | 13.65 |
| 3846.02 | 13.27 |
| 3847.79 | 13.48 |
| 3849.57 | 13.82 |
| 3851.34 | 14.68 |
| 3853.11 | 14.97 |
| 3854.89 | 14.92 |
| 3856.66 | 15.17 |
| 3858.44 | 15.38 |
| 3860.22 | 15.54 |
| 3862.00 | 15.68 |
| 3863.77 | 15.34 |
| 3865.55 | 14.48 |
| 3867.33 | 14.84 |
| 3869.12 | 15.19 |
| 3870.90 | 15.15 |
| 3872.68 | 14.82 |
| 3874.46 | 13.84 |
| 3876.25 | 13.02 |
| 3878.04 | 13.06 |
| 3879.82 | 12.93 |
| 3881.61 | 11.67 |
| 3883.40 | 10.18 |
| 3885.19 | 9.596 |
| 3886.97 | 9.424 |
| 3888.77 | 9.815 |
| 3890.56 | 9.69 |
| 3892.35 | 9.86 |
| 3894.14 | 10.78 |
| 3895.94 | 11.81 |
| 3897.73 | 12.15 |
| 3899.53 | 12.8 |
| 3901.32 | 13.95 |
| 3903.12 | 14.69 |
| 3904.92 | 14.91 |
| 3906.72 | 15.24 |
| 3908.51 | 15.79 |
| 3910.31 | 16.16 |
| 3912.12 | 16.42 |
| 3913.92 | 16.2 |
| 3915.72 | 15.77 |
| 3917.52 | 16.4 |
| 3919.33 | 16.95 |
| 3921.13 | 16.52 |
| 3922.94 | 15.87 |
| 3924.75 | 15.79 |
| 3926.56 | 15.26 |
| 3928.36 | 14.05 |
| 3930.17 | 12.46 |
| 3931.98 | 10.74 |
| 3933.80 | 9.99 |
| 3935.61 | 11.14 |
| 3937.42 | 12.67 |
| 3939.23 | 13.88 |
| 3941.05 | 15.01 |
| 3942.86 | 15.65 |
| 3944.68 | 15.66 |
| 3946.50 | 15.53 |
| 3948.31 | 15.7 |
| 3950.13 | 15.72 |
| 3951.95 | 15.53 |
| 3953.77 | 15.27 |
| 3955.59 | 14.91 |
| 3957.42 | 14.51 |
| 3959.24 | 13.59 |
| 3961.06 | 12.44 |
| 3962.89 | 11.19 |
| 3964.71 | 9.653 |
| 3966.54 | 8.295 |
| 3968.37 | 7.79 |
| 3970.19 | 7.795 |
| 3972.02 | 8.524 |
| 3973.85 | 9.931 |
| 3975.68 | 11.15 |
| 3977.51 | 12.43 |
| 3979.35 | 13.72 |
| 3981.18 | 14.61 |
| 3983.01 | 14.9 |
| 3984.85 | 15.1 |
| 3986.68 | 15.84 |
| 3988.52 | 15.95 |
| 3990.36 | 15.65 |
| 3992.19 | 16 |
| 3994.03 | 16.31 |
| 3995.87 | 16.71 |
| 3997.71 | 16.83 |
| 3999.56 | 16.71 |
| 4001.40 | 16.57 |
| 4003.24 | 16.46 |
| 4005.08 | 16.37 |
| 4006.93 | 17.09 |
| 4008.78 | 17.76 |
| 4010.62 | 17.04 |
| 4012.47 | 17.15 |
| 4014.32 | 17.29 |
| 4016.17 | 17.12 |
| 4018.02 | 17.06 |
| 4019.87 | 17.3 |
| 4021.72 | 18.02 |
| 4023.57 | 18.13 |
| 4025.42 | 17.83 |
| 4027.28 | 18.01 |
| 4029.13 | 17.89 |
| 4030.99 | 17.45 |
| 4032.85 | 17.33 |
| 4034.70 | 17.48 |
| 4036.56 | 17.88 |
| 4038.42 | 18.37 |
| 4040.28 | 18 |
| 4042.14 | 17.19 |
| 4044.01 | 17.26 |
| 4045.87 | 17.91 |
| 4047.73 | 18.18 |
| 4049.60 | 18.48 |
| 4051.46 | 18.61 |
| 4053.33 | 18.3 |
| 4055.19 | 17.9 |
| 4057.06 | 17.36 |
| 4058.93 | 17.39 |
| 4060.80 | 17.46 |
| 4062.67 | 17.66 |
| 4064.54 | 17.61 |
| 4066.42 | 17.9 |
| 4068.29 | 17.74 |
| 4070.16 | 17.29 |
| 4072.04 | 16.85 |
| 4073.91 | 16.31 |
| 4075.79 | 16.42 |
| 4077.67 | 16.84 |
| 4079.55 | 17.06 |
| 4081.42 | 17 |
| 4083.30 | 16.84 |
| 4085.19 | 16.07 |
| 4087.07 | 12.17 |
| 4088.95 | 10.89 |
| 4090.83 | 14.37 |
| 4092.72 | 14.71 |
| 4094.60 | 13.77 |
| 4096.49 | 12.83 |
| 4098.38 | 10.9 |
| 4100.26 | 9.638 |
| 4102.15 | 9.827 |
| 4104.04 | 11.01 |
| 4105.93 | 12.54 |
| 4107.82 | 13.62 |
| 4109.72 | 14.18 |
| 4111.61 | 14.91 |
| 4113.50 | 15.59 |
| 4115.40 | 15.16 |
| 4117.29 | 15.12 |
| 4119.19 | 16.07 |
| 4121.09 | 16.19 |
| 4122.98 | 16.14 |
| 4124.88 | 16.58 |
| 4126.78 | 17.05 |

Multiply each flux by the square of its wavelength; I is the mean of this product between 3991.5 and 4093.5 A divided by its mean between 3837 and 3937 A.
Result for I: 1.36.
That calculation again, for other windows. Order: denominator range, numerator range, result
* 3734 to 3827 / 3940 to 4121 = 1.56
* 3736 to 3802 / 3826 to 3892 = 1.26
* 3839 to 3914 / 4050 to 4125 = 1.27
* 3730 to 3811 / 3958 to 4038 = 1.60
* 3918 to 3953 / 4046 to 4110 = 1.15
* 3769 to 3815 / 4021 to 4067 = 1.75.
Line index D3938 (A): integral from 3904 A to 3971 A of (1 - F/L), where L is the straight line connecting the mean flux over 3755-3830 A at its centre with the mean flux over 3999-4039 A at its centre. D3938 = 5.66 A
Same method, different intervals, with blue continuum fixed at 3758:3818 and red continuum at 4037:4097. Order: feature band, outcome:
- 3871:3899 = 3.50 A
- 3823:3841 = 2.89 A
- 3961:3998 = 5.51 A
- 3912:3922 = -1.78 A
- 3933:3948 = 0.57 A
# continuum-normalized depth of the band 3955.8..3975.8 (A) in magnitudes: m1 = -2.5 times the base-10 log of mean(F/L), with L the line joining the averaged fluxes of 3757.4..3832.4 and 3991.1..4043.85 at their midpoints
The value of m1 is 0.44 mag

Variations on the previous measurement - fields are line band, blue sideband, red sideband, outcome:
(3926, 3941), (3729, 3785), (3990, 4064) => 0.18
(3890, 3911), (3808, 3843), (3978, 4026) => 0.06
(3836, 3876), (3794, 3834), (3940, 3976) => -0.15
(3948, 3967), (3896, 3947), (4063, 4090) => 0.12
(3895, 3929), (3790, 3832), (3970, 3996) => -0.16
